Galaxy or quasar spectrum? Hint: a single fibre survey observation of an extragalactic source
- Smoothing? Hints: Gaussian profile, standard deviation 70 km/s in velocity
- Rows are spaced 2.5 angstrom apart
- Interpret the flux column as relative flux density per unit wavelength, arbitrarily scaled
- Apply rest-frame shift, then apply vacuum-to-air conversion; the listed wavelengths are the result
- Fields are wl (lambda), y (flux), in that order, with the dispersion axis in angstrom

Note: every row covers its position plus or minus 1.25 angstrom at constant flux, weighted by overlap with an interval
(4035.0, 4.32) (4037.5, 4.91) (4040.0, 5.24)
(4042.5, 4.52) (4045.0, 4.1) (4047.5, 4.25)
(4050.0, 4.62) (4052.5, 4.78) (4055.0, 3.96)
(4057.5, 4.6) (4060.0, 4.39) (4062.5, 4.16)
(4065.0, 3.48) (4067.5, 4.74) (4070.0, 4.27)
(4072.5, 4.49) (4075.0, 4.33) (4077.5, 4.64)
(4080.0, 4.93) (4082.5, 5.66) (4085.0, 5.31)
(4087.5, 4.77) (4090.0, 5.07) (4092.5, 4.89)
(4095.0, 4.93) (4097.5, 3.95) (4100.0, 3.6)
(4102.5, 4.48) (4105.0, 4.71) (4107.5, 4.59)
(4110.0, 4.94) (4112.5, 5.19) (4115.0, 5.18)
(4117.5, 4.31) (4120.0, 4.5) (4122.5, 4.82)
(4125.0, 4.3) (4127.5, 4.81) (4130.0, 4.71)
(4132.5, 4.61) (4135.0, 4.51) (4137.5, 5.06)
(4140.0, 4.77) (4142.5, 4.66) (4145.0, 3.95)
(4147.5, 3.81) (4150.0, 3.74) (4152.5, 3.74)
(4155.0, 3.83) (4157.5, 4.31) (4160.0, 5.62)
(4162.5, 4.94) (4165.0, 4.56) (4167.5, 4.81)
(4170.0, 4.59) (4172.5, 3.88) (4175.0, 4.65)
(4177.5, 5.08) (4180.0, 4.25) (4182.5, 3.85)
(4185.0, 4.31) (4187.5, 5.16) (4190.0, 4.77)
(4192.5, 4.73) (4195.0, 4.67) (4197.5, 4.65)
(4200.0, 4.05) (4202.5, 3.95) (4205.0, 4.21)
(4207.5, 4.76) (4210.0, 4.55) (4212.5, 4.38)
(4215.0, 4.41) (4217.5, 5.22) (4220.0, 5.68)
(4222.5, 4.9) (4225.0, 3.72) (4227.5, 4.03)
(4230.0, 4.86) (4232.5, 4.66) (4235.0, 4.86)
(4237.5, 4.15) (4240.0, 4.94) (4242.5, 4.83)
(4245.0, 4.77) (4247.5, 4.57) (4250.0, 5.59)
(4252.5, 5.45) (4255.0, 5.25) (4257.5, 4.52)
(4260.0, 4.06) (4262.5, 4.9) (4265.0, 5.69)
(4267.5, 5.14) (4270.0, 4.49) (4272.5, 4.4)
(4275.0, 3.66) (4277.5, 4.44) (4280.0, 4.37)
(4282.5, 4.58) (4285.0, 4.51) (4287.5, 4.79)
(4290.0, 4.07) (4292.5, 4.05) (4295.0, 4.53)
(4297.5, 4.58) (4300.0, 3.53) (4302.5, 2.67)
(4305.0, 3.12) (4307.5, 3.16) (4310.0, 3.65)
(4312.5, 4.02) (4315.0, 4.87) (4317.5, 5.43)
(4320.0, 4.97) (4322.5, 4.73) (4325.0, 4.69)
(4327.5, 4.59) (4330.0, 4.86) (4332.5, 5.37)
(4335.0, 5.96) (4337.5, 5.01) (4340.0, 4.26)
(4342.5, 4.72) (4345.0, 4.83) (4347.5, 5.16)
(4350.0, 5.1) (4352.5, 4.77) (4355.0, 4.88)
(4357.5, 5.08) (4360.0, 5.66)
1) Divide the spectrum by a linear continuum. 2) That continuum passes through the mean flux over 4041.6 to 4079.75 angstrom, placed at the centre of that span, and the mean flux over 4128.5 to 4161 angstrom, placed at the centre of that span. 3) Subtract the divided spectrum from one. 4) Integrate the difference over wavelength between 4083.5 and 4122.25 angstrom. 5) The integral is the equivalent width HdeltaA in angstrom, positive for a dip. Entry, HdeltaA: -2.8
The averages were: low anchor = 4.37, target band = 4.7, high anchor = 4.4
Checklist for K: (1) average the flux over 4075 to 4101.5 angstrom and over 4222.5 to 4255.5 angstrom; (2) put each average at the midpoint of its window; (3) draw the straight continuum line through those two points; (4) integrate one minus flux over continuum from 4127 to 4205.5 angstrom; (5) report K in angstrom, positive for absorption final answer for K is 4.46 angstrom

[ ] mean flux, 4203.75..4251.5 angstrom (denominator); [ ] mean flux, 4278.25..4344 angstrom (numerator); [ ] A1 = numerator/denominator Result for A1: 0.94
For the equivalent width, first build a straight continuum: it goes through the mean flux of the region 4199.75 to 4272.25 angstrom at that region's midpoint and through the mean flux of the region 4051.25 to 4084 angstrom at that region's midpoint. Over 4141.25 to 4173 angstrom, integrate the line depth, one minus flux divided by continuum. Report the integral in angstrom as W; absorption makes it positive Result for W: 1.8 angstrom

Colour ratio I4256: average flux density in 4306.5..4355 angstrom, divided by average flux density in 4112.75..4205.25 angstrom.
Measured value 1.1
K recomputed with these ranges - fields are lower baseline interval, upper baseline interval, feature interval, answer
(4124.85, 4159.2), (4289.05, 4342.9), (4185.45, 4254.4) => -4.86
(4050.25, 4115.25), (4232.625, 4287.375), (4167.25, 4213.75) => 1.94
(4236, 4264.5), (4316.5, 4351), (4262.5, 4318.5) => 7.24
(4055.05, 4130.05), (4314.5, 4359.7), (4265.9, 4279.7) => 1.20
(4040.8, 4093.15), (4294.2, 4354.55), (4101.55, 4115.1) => -0.78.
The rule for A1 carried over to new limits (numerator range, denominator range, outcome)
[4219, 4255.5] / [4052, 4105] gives 1.06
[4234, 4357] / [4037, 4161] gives 1.01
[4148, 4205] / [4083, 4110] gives 0.95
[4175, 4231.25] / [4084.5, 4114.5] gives 0.97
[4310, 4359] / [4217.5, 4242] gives 1.04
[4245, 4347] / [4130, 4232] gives 1.01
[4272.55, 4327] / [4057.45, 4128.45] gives 0.91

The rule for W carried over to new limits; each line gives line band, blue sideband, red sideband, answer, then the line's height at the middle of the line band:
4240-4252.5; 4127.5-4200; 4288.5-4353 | -1.38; 4.5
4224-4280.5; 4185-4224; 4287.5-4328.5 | -3.06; 4.44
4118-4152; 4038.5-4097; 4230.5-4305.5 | 0.88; 4.58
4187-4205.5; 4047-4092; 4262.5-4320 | -0.38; 4.42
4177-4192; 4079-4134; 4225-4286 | 0.49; 4.71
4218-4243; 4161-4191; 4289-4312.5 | -2.80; 4.2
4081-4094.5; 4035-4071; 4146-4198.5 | -2.08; 4.44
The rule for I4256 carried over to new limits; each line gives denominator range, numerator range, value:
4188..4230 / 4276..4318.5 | 0.90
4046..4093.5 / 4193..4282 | 1.01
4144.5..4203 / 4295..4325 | 0.93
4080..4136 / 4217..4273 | 1.02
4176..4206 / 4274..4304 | 0.93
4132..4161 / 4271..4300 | 0.99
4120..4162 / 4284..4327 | 0.94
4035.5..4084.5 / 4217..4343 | 1.01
